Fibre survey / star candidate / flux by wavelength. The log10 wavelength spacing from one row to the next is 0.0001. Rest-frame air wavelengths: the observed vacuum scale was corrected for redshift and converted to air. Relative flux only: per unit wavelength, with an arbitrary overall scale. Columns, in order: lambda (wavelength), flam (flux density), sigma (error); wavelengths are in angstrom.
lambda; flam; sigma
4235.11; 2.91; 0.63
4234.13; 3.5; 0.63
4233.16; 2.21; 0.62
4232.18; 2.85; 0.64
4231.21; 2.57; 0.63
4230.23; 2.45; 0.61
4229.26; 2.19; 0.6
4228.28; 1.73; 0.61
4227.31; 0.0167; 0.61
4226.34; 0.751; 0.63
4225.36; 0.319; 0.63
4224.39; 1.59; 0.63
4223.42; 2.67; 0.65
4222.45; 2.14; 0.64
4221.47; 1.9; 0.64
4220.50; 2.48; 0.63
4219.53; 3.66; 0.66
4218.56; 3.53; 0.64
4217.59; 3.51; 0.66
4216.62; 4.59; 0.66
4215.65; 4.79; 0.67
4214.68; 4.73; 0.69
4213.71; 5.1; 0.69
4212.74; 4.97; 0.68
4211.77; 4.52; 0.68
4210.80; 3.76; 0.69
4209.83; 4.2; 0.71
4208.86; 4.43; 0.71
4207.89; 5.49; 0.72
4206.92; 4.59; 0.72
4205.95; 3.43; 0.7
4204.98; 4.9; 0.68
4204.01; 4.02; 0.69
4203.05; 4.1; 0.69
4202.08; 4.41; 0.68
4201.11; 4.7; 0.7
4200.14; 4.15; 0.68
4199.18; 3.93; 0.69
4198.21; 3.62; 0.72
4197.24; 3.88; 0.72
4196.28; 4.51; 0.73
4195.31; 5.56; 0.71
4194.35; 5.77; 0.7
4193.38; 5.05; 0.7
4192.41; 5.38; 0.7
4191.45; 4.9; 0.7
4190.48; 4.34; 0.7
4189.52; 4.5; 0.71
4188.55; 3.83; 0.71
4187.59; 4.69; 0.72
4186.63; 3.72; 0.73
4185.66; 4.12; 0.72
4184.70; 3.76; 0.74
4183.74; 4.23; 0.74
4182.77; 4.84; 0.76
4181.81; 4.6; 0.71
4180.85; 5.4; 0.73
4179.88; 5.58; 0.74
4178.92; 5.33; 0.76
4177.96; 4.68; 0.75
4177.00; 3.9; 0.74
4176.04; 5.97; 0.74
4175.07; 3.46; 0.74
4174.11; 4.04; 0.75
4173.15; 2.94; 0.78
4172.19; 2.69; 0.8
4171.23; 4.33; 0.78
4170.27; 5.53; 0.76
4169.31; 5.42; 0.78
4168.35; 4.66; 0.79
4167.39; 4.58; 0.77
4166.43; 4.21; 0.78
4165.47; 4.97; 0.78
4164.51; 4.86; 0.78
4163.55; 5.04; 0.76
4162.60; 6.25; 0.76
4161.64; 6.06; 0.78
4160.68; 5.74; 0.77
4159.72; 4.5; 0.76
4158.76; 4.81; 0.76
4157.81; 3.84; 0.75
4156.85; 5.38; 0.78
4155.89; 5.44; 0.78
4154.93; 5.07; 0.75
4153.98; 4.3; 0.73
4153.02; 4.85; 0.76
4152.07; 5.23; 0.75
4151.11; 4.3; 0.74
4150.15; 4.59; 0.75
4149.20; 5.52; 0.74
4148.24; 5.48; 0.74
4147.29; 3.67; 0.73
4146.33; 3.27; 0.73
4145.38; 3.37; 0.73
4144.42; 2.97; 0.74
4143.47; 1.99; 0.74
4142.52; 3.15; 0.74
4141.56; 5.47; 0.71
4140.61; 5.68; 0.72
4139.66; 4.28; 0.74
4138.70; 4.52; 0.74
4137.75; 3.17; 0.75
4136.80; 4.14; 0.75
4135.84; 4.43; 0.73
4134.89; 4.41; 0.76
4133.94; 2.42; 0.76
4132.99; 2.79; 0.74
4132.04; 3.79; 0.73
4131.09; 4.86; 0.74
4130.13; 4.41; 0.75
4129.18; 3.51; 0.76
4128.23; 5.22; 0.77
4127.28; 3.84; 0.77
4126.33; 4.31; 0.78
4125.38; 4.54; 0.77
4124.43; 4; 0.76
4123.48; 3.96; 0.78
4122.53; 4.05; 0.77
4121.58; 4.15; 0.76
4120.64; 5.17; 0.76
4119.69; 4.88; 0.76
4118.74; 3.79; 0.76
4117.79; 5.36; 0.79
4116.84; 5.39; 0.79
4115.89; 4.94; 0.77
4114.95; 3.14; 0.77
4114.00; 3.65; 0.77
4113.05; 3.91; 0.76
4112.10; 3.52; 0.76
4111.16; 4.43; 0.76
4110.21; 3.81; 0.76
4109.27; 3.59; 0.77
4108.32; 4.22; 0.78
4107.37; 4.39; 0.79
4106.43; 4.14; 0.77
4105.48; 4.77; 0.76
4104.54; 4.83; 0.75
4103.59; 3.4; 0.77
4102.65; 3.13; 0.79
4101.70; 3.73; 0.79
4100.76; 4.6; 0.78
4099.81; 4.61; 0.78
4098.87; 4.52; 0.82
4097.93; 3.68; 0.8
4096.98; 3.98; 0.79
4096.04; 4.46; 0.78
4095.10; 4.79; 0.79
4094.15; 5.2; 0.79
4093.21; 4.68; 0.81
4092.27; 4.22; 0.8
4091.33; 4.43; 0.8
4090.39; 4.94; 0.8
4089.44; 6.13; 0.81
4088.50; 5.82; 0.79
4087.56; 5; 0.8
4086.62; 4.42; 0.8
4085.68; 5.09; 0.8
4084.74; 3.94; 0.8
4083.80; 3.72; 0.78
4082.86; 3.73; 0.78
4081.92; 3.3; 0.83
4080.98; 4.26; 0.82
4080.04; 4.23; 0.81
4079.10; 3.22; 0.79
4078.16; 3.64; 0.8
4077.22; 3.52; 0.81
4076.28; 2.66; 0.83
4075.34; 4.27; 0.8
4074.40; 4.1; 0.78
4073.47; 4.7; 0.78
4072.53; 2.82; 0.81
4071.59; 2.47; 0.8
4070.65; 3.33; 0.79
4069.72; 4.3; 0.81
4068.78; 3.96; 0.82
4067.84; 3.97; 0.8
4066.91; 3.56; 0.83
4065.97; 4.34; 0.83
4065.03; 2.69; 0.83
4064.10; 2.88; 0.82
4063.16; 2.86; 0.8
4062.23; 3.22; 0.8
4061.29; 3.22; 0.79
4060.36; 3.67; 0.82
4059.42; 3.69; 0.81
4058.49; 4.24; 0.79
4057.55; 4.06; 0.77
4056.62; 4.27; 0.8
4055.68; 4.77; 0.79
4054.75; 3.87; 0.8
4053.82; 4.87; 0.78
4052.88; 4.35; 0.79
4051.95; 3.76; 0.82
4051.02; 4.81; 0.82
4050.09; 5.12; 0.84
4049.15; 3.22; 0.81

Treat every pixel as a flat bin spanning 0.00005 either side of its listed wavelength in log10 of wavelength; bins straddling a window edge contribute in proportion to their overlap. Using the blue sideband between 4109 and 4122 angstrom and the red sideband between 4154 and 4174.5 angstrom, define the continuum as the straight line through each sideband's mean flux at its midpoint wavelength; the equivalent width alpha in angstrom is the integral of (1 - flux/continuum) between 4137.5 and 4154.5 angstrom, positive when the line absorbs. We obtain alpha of 1.3 angstrom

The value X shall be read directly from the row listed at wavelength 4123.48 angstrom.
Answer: 3.96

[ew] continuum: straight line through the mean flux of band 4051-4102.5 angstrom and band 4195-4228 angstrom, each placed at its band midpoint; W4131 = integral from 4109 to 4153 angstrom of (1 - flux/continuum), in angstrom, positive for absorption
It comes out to -3.1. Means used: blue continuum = 4.05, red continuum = 3.65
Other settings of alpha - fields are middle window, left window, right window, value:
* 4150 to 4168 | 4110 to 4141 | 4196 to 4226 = -4.1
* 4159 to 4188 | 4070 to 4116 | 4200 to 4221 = -3.1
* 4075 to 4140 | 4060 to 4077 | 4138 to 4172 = -3.3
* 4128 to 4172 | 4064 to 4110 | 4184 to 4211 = -1.9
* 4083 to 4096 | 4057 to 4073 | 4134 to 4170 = -3.3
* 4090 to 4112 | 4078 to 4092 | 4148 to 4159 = 1.2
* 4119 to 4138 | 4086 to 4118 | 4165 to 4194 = 1.4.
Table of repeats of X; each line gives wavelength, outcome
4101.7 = 3.73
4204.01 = 4.02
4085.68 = 5.09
